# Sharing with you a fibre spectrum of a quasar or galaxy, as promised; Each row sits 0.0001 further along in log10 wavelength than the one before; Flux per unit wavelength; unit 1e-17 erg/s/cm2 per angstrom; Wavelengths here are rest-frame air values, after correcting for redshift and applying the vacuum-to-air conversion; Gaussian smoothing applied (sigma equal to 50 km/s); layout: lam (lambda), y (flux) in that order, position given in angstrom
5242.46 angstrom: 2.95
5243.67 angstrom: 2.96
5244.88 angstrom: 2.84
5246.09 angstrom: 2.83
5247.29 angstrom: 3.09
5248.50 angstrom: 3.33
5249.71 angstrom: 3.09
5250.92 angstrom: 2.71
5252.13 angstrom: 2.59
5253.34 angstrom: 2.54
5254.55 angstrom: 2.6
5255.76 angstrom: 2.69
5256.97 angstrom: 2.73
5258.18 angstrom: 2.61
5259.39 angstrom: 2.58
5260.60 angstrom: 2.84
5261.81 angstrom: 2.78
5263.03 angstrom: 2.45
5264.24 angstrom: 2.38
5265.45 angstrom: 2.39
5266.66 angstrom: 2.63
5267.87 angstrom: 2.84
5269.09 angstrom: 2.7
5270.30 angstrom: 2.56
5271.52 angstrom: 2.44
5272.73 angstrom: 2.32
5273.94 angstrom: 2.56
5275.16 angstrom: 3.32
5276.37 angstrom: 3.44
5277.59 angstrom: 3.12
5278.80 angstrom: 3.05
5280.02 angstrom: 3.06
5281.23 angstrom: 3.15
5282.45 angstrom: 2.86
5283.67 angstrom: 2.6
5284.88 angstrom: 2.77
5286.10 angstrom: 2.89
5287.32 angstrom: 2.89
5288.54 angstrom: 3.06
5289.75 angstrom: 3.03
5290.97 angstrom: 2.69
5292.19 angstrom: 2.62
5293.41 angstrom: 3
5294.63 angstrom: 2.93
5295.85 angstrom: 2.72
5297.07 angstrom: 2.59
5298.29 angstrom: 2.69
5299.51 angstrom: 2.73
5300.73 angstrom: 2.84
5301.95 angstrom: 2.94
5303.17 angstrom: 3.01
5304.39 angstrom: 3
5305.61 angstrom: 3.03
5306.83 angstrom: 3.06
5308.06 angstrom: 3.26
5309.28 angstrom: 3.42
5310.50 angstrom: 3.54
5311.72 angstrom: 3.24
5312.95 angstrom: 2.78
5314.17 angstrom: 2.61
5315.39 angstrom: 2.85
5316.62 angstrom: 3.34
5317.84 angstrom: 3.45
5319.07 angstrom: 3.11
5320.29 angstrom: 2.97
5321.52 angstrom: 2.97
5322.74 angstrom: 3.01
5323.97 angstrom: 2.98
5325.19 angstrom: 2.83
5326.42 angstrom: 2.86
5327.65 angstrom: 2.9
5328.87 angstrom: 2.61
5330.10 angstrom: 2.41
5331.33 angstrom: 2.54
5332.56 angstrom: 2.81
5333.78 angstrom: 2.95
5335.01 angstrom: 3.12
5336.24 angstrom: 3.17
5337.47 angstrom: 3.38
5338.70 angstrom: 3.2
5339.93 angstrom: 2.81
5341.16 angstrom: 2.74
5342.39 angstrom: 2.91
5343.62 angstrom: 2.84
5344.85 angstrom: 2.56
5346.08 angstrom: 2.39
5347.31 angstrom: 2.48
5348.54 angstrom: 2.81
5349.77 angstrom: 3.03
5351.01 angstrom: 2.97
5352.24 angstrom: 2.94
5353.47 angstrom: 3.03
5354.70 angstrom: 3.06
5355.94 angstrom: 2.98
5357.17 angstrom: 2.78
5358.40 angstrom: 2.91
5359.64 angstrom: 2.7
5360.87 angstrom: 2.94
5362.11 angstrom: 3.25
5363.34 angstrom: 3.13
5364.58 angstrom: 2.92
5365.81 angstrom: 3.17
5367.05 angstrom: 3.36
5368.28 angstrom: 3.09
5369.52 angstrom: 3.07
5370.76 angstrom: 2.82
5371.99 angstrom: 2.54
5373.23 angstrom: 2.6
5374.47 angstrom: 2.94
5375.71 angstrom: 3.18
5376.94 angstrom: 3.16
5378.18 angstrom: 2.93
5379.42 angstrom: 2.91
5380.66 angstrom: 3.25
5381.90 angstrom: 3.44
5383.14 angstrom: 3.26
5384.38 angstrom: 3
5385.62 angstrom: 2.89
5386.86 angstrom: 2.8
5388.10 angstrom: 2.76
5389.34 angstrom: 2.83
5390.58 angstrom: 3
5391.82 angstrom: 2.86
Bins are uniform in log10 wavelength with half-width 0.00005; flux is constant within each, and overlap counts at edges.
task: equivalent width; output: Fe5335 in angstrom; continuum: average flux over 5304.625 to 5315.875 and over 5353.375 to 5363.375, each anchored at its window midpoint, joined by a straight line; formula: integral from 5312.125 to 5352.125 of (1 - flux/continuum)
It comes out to 1.9 angstrom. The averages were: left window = 3.09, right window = 2.96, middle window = 2.89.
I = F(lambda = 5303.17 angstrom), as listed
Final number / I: 3.01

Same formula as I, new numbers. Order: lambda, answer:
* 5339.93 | 2.81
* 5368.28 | 3.09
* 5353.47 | 3.03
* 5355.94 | 2.98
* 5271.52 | 2.44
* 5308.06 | 3.26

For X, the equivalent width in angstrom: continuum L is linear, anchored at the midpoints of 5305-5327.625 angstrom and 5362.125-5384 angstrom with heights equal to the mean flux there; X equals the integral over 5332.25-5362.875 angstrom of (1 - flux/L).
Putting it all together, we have 1.5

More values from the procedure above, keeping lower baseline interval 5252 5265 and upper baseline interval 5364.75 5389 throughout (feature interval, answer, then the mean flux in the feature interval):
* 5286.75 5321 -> -2.6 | 2.98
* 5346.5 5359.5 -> 0.2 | 2.88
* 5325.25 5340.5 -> -0.2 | 2.89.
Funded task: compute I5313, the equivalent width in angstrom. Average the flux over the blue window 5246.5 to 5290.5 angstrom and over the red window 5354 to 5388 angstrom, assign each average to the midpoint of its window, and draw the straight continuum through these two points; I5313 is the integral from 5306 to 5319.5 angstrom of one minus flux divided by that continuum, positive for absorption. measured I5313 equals -1.2 angstrom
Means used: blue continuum 2.8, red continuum 3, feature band 3.15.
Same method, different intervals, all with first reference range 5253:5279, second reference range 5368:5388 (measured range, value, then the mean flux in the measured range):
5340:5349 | 0.7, 2.68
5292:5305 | -0.2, 2.83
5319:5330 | -0.1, 2.88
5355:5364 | -0.1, 2.96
